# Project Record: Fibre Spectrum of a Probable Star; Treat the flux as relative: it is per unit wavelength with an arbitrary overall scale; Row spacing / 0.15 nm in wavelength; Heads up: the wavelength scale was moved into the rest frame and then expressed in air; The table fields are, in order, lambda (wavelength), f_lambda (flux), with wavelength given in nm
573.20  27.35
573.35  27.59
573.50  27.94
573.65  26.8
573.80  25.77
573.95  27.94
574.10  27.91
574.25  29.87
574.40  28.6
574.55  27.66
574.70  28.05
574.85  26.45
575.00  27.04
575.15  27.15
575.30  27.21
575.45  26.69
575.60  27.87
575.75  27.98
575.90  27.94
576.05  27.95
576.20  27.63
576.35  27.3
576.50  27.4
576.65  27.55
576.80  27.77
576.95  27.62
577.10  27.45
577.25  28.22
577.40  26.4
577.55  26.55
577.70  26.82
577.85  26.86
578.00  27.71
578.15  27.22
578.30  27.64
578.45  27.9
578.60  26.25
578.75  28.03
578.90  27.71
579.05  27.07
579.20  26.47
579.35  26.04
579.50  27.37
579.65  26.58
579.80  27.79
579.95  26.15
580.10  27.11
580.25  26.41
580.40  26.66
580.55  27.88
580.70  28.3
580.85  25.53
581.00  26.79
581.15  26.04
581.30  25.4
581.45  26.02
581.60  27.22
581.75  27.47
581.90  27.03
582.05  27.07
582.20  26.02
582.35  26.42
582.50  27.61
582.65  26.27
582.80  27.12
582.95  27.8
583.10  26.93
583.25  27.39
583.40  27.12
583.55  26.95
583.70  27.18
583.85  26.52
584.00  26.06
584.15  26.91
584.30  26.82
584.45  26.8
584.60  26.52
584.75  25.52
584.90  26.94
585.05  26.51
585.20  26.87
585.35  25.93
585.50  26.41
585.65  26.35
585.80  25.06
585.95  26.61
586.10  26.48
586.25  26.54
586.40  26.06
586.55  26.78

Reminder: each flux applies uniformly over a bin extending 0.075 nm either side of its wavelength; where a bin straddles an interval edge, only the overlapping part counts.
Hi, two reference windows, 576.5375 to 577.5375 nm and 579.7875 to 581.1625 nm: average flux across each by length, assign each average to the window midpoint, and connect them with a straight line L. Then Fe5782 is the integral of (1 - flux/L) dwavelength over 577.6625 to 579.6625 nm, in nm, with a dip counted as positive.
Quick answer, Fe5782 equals 0.00 nm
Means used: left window 27.4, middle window 27.1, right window 26.9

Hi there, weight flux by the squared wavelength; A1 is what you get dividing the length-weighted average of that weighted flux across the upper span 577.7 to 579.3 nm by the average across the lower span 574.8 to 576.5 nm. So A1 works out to 1.00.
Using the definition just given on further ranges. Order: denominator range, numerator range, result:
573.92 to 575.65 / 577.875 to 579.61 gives 1.00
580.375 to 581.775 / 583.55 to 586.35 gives 1.00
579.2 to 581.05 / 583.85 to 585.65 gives 1.00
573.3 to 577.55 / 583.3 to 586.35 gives 0.99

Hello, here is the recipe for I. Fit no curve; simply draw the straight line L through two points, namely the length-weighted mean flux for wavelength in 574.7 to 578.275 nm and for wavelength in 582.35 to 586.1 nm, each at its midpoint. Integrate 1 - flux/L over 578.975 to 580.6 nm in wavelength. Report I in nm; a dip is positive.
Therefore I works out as 0.01 nm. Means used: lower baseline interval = 27.4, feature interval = 26.9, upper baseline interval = 26.7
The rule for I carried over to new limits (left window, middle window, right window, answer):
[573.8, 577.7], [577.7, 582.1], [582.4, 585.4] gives 0.03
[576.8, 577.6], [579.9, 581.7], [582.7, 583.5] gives 0.04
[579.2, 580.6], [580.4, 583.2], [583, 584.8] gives 0.00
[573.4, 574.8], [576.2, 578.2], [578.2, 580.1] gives 0.00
